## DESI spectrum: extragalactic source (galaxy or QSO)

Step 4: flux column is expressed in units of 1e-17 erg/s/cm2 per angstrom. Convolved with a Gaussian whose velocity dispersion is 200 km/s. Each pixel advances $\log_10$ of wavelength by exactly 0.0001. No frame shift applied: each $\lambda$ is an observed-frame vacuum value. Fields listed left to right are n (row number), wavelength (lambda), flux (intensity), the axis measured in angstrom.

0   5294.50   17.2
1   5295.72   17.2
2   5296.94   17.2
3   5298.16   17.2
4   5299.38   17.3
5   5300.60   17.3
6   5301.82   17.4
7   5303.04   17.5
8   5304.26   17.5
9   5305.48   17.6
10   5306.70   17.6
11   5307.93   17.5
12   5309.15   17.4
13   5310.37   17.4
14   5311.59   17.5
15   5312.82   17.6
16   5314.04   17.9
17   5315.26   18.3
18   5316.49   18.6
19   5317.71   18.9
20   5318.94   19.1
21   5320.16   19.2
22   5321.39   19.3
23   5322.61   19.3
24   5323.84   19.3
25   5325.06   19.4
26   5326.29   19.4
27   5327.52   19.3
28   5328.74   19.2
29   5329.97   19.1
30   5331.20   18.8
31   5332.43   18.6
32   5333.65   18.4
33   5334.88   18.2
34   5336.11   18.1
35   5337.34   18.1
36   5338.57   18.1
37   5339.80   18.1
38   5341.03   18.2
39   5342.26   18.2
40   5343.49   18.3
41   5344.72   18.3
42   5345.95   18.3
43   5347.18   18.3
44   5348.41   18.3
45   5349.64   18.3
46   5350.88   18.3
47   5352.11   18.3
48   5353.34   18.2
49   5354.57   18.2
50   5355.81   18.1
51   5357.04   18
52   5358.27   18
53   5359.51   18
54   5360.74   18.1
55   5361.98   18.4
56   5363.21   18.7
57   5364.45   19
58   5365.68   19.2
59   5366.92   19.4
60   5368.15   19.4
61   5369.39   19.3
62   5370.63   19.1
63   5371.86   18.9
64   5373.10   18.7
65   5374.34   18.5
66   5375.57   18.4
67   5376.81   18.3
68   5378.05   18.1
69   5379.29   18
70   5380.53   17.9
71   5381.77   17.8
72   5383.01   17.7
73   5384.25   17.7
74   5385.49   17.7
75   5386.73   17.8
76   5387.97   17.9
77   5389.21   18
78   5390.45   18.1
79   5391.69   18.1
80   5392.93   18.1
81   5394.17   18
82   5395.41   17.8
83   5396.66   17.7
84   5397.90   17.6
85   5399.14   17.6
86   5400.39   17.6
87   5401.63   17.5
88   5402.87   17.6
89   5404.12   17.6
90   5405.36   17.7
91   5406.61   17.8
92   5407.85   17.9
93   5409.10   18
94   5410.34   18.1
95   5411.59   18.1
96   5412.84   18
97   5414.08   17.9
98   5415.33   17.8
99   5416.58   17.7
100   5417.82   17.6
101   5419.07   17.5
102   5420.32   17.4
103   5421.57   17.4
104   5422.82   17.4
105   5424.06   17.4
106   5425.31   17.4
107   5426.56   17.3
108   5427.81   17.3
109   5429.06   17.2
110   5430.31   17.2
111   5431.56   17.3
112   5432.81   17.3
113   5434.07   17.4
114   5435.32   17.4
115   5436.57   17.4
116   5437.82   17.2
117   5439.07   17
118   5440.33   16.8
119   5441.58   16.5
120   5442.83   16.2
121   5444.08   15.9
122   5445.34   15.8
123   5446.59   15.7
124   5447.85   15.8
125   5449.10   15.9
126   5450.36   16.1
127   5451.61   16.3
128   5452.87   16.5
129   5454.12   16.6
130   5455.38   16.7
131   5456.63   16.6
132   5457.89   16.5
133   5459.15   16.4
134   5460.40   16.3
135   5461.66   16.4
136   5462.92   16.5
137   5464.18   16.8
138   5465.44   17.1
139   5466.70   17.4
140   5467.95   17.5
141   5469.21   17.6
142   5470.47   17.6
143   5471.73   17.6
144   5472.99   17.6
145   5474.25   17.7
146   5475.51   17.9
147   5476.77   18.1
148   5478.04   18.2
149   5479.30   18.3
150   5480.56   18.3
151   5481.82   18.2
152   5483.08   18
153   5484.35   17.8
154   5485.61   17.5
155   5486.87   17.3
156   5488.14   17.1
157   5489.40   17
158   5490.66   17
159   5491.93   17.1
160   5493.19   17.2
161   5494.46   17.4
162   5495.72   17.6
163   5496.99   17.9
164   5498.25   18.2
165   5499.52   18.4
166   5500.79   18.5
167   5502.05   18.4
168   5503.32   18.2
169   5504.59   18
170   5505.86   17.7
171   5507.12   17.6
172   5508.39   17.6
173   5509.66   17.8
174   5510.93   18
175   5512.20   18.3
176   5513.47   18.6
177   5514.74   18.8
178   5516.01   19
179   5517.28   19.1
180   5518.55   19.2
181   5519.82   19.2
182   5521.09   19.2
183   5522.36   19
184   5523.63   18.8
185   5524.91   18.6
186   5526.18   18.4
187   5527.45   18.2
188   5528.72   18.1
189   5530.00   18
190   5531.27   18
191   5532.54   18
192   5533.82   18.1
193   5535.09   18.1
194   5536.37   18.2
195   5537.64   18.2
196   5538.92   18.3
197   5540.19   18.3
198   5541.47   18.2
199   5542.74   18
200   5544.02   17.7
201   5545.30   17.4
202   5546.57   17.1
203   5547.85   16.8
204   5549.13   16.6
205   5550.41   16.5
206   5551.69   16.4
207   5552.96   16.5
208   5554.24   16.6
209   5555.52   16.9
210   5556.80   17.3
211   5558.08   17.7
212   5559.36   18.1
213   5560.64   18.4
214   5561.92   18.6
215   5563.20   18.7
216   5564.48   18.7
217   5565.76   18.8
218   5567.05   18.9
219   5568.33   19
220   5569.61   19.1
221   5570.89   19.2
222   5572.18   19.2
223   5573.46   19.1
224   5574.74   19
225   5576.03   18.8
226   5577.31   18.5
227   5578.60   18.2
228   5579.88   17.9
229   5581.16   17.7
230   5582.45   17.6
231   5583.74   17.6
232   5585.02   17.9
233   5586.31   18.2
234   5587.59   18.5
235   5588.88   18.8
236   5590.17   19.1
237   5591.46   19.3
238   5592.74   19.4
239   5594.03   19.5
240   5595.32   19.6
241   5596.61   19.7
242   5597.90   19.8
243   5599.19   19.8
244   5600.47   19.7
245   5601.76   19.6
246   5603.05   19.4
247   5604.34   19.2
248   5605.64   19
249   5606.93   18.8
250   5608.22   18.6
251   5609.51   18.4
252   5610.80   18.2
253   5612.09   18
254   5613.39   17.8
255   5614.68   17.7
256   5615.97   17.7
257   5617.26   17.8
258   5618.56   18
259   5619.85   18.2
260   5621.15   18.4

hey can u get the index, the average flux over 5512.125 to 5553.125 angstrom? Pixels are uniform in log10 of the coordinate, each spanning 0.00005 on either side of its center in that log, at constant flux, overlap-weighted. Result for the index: 18.1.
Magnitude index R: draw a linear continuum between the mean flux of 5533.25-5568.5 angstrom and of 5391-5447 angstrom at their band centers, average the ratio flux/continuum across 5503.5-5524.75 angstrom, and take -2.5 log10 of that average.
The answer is -0.05 mag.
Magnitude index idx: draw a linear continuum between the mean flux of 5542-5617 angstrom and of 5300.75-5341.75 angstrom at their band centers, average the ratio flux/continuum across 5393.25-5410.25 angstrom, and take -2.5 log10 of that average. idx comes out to 0.036 mag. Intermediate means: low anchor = 18.3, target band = 17.7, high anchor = 18.4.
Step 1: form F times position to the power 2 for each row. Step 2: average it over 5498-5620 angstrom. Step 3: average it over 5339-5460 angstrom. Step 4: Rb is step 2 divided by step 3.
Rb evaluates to 1.1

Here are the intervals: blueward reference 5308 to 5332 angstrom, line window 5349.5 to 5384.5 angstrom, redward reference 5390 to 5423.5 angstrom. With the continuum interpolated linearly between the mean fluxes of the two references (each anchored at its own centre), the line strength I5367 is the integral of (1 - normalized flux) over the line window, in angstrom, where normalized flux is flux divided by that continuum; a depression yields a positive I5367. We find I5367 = -0.5 angstrom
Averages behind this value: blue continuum 18.7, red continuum 17.8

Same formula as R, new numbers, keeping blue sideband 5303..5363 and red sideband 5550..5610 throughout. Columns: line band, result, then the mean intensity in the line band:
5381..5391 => 0.033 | 17.8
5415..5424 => 0.053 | 17.5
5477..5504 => 0.041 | 17.8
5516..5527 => -0.025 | 18.9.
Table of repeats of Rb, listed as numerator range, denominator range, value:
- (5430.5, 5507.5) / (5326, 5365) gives 0.98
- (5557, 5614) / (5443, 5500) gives 1.14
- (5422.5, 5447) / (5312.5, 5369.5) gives 0.95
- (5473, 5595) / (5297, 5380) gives 1.06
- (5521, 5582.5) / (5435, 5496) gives 1.09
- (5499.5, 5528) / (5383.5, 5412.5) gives 1.08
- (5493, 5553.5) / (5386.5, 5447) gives 1.07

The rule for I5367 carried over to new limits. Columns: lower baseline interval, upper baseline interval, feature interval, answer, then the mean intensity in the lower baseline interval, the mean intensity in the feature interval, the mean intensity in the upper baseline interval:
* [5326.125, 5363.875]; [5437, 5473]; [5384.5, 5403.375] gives -0.2 angstrom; 18.4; 17.8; 16.6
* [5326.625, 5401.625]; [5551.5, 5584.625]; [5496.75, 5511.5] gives 0.2 angstrom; 18.3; 18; 18.2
